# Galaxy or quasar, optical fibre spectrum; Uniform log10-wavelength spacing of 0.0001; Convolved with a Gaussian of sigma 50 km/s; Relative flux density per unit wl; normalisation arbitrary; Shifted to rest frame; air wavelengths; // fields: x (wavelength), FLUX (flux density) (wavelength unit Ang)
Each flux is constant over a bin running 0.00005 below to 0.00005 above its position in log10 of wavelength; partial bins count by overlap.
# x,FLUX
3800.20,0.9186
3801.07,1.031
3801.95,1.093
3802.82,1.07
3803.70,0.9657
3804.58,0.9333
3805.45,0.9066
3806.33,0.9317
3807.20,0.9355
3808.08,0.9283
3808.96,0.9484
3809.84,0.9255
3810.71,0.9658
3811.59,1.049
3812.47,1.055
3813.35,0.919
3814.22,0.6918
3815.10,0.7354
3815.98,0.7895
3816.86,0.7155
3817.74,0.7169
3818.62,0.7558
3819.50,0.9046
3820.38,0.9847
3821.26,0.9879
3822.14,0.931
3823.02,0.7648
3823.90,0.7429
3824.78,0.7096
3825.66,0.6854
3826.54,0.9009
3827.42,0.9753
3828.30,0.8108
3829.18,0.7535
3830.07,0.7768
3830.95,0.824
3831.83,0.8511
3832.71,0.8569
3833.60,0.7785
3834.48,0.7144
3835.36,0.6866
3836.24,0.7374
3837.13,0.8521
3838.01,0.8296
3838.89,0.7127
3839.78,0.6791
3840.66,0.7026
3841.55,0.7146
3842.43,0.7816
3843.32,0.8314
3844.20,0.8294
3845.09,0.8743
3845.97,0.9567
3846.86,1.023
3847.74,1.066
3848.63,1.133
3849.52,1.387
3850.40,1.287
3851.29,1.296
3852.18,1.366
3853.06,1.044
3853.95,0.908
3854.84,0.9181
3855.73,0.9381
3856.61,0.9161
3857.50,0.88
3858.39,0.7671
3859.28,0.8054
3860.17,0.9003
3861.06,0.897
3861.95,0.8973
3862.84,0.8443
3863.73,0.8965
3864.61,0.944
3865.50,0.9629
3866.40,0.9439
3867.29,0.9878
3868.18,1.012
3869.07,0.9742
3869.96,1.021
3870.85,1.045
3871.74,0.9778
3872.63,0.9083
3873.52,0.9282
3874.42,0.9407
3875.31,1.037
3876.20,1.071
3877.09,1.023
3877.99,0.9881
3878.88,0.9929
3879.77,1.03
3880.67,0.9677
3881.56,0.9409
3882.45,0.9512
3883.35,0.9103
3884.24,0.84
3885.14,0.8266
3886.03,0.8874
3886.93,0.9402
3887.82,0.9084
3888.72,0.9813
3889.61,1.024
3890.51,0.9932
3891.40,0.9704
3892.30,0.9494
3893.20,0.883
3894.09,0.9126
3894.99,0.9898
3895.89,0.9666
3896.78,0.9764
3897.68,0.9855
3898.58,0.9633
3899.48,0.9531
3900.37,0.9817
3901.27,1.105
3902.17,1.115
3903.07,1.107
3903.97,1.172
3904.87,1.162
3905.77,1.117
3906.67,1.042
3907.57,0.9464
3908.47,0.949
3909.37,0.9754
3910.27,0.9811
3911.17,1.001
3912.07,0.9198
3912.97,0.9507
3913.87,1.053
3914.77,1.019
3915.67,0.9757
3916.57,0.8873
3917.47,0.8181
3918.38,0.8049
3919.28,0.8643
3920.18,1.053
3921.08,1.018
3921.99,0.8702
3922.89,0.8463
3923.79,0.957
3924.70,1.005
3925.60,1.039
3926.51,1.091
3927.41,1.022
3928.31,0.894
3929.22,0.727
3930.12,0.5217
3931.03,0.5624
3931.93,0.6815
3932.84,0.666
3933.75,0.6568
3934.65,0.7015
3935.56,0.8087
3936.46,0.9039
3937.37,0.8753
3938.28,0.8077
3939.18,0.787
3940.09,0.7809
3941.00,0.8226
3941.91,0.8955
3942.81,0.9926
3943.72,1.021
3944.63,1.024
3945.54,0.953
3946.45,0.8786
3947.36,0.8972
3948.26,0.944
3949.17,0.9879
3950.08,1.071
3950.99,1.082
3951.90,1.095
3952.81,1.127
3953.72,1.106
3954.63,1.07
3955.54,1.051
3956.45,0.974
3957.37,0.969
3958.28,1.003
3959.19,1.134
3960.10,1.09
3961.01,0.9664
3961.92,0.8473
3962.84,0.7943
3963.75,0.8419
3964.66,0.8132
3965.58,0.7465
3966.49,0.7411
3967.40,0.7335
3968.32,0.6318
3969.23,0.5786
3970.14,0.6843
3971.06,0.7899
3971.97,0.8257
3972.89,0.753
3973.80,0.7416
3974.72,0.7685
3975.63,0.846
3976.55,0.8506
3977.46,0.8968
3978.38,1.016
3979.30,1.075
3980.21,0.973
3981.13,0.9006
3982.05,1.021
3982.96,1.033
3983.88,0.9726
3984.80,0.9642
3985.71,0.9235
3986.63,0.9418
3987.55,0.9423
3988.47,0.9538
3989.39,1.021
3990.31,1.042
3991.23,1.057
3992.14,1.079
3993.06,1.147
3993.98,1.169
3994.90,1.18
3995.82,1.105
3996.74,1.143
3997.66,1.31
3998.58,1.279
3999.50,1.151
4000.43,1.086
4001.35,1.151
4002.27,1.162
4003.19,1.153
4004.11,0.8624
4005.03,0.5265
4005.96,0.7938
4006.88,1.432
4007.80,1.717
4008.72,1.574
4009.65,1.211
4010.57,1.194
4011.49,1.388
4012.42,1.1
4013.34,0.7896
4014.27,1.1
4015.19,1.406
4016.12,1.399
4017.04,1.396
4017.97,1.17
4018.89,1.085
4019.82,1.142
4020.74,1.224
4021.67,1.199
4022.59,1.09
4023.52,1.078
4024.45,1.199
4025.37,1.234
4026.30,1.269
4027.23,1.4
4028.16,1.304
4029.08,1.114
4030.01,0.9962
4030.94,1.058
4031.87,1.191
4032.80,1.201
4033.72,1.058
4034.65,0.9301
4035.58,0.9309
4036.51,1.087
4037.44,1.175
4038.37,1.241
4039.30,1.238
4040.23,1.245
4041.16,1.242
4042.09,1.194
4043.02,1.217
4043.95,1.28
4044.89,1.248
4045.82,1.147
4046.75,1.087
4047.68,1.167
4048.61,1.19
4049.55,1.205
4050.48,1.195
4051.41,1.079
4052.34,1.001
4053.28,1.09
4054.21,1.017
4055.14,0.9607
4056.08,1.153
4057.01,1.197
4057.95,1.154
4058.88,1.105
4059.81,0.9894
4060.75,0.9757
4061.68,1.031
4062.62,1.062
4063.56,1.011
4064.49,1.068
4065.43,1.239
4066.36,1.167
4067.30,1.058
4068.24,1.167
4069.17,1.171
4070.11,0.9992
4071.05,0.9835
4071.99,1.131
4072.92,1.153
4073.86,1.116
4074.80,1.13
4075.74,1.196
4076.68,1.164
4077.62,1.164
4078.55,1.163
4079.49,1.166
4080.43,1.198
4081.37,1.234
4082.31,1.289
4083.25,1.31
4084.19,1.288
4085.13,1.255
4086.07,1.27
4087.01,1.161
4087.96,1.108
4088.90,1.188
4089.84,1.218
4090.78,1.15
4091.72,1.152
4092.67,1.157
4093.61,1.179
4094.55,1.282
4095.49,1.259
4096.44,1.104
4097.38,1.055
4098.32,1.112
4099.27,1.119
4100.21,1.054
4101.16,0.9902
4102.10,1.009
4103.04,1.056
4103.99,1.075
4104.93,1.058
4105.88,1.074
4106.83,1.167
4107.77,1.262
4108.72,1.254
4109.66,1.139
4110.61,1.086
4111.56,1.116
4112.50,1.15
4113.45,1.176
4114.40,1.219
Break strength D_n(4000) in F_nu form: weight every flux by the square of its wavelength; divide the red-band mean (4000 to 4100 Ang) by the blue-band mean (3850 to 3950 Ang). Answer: 1.32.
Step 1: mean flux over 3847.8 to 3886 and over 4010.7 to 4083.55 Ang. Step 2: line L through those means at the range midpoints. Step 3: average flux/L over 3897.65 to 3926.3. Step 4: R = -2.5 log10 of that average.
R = 0.04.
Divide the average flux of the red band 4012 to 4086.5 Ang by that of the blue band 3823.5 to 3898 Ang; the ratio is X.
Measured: 1.3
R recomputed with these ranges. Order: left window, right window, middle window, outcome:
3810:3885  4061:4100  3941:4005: 0.079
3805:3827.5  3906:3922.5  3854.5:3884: -0.037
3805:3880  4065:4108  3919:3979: 0.150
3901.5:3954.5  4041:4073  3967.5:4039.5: -0.031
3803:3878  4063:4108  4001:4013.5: -0.084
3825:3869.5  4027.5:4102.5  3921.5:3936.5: 0.207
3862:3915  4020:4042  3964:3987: 0.273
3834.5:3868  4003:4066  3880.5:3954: 0.075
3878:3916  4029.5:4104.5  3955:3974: 0.228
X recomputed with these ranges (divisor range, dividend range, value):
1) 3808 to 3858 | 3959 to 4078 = 1.21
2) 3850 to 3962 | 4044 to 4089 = 1.19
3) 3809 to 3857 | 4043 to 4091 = 1.29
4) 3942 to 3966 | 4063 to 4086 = 1.19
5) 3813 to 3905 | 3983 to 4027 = 1.24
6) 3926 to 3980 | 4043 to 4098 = 1.31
